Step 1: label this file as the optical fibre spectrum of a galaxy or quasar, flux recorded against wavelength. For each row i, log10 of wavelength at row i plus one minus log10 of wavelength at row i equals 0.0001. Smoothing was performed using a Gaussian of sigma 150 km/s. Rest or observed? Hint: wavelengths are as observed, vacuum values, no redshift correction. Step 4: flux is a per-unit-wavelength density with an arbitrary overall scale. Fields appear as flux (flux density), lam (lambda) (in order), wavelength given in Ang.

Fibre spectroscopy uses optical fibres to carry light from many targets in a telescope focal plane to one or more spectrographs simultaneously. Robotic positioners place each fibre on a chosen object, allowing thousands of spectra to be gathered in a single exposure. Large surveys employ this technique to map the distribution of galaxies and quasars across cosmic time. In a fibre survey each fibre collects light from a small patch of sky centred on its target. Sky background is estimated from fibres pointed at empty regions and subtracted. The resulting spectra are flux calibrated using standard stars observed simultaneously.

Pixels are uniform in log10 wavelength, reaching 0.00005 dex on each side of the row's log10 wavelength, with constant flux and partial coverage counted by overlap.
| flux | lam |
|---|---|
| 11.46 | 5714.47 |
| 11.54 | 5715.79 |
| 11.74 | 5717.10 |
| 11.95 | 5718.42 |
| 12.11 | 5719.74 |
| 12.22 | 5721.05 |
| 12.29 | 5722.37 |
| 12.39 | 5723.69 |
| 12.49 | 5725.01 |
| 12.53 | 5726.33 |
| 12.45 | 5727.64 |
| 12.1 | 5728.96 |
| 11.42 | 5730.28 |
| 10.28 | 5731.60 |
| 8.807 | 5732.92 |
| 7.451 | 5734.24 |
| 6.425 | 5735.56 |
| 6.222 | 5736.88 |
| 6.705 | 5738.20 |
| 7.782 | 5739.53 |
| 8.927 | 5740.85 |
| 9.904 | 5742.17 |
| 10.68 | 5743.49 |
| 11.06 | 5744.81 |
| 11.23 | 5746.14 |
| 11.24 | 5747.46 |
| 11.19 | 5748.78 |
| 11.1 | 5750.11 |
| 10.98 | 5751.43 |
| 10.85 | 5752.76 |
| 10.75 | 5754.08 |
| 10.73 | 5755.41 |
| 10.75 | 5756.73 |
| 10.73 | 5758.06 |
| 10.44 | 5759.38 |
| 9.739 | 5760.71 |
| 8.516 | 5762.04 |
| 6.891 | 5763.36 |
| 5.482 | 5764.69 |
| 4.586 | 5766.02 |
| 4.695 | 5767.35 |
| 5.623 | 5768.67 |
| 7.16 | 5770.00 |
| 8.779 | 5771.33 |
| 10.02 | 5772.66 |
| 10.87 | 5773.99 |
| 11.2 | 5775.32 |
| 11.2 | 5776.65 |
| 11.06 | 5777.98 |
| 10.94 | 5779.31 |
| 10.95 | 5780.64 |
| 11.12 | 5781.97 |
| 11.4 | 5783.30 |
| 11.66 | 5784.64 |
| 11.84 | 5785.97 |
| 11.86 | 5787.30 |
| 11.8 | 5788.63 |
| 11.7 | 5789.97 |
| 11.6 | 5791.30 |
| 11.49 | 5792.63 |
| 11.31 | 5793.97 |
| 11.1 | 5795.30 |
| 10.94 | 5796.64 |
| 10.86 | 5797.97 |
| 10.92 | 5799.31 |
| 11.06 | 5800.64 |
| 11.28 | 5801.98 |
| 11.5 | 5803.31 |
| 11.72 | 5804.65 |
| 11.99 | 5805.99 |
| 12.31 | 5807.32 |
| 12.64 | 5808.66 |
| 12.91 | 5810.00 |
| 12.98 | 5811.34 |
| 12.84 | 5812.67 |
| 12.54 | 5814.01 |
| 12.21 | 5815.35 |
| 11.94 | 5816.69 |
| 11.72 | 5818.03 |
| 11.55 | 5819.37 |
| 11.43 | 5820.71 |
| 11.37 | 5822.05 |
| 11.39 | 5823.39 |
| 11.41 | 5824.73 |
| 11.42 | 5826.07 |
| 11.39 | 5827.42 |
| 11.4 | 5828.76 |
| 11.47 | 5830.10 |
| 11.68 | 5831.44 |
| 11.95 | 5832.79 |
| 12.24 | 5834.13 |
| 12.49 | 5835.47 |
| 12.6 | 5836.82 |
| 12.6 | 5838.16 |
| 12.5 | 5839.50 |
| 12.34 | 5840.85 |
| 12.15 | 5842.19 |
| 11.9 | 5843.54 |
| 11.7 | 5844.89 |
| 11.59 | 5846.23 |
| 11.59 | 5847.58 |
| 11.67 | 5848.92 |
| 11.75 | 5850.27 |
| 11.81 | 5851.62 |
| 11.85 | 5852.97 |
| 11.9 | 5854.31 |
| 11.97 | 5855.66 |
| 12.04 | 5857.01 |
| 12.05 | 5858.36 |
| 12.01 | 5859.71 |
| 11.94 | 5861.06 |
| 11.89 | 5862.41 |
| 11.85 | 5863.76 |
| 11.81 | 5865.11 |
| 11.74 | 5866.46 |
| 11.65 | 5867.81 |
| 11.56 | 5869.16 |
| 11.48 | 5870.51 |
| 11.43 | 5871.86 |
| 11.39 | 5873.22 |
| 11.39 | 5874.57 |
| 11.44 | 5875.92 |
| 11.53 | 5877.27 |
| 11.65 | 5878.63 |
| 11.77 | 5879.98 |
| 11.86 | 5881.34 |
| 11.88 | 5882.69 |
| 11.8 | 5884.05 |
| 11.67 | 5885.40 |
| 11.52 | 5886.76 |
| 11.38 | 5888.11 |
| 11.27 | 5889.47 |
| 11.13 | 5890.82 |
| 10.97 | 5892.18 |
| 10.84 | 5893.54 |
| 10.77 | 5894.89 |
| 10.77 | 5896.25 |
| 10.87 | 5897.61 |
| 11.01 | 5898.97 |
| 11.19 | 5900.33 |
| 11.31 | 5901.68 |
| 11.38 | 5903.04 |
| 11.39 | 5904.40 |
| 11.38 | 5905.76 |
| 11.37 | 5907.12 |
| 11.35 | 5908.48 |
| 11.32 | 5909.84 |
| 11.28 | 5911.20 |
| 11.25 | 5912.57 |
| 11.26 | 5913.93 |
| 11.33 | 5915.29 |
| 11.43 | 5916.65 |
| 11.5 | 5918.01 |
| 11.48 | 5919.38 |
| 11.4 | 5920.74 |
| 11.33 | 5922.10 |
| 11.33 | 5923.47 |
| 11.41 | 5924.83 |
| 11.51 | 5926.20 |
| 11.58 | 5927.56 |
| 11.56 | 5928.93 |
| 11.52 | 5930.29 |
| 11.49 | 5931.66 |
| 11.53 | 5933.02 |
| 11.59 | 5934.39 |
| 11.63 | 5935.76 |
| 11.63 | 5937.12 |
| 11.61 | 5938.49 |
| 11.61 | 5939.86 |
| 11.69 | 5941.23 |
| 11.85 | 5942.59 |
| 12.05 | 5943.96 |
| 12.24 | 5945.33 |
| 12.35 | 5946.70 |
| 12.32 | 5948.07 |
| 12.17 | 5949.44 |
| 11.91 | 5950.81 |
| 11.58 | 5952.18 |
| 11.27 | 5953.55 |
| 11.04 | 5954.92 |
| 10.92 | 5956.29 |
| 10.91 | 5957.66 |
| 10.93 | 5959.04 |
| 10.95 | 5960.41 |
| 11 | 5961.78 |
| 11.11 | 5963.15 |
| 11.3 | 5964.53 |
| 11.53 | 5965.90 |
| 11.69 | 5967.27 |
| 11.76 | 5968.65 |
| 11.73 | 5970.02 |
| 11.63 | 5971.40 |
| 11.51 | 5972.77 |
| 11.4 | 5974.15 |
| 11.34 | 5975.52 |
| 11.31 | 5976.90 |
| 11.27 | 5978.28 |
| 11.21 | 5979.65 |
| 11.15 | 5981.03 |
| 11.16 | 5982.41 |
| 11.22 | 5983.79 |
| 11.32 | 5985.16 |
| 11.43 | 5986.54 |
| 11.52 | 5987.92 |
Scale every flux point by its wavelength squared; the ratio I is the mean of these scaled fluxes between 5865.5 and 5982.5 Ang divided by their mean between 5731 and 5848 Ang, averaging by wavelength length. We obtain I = 1.1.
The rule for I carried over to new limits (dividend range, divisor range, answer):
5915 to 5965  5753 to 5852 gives 1.09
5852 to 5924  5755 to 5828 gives 1.11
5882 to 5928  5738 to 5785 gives 1.23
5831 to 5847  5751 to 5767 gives 1.37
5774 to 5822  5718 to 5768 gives 1.20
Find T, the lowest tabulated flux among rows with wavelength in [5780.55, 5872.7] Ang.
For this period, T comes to 10.86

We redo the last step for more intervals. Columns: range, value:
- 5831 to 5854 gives 11.59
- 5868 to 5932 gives 10.77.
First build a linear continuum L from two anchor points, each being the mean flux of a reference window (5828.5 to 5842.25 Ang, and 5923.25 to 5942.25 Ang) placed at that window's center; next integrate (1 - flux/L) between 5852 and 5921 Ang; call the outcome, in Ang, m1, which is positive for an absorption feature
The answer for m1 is 2.1 Ang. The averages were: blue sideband 12.2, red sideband 11.6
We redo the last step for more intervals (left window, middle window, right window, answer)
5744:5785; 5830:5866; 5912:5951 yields -4.3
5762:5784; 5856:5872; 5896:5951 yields -2.0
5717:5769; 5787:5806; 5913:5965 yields -2.0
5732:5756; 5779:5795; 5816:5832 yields -1.3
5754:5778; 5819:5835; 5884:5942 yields -2.8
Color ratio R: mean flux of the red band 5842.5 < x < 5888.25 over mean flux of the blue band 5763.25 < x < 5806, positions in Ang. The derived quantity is 1.15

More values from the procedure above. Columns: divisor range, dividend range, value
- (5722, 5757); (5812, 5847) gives 1.16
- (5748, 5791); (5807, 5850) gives 1.21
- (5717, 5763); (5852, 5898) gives 1.11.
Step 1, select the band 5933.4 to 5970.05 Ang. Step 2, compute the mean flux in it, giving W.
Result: 11.6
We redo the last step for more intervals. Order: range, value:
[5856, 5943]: 11.5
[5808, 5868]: 12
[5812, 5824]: 11.9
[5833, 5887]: 11.9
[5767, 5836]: 11.2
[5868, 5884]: 11.6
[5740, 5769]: 9.4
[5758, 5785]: 9.13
